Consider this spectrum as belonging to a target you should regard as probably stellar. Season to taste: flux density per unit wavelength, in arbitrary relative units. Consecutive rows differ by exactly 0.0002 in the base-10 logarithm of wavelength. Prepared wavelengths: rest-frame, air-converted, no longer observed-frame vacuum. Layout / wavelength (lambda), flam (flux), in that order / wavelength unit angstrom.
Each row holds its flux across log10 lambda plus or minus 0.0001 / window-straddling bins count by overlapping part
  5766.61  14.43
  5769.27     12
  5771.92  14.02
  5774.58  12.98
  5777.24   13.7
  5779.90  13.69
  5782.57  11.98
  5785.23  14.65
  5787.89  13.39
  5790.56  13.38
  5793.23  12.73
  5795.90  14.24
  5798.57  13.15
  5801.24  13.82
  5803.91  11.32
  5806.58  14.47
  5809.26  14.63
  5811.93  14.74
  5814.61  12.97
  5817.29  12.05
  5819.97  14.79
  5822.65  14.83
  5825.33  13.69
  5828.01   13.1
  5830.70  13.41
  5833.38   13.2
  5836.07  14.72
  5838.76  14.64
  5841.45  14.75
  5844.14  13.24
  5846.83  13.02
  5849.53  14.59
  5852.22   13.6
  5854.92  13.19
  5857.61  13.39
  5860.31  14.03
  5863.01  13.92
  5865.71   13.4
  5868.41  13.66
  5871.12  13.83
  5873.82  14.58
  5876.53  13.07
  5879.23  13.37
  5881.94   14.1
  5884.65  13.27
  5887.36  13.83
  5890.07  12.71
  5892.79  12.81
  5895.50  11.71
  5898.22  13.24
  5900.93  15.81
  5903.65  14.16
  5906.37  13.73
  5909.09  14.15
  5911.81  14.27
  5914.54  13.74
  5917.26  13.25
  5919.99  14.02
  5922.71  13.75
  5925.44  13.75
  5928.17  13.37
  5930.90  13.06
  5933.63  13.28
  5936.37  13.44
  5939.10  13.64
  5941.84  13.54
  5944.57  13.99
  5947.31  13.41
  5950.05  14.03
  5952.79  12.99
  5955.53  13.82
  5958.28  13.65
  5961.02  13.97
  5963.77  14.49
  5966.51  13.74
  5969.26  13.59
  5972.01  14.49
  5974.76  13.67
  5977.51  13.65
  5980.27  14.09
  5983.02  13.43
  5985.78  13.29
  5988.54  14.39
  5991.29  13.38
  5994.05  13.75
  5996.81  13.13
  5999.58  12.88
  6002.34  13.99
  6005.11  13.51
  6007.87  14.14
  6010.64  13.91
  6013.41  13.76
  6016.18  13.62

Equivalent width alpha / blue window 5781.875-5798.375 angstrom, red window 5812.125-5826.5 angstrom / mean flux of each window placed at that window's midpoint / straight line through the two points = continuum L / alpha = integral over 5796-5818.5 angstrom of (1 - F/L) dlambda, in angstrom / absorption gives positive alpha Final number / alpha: 0.28 angstrom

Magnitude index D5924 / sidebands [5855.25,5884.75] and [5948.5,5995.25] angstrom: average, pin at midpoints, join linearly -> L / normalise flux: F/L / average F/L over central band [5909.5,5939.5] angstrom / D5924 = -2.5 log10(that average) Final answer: 0.01 mag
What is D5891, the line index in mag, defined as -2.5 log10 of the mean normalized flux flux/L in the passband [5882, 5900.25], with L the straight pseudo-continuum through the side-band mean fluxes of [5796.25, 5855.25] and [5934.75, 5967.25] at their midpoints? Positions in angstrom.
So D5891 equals 0.05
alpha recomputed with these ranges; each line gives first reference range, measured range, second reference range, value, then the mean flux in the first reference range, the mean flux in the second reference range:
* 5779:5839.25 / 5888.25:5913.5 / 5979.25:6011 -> 0.0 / 13.6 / 13.6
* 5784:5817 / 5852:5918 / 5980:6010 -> -0.2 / 13.6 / 13.6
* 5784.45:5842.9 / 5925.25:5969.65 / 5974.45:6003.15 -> 0.0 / 13.7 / 13.6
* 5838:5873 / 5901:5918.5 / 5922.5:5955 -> -0.5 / 13.8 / 13.5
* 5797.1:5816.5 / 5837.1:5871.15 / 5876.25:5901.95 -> -0.9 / 13.5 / 13.4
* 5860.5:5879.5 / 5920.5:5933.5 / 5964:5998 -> 0.2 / 13.7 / 13.7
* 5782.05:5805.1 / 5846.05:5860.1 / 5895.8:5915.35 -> 0.0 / 13.2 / 14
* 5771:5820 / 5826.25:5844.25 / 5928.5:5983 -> -0.5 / 13.5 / 13.7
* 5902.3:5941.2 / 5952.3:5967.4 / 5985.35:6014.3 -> -0.2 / 13.7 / 13.7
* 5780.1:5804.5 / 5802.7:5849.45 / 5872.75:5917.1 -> -1.3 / 13.3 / 13.6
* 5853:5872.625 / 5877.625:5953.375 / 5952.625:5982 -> 0.9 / 13.6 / 13.9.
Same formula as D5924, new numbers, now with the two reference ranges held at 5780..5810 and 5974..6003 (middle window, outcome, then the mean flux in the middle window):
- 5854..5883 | -0.017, 13.7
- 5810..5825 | -0.037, 13.9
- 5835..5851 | -0.054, 14.1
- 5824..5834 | 0.007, 13.4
